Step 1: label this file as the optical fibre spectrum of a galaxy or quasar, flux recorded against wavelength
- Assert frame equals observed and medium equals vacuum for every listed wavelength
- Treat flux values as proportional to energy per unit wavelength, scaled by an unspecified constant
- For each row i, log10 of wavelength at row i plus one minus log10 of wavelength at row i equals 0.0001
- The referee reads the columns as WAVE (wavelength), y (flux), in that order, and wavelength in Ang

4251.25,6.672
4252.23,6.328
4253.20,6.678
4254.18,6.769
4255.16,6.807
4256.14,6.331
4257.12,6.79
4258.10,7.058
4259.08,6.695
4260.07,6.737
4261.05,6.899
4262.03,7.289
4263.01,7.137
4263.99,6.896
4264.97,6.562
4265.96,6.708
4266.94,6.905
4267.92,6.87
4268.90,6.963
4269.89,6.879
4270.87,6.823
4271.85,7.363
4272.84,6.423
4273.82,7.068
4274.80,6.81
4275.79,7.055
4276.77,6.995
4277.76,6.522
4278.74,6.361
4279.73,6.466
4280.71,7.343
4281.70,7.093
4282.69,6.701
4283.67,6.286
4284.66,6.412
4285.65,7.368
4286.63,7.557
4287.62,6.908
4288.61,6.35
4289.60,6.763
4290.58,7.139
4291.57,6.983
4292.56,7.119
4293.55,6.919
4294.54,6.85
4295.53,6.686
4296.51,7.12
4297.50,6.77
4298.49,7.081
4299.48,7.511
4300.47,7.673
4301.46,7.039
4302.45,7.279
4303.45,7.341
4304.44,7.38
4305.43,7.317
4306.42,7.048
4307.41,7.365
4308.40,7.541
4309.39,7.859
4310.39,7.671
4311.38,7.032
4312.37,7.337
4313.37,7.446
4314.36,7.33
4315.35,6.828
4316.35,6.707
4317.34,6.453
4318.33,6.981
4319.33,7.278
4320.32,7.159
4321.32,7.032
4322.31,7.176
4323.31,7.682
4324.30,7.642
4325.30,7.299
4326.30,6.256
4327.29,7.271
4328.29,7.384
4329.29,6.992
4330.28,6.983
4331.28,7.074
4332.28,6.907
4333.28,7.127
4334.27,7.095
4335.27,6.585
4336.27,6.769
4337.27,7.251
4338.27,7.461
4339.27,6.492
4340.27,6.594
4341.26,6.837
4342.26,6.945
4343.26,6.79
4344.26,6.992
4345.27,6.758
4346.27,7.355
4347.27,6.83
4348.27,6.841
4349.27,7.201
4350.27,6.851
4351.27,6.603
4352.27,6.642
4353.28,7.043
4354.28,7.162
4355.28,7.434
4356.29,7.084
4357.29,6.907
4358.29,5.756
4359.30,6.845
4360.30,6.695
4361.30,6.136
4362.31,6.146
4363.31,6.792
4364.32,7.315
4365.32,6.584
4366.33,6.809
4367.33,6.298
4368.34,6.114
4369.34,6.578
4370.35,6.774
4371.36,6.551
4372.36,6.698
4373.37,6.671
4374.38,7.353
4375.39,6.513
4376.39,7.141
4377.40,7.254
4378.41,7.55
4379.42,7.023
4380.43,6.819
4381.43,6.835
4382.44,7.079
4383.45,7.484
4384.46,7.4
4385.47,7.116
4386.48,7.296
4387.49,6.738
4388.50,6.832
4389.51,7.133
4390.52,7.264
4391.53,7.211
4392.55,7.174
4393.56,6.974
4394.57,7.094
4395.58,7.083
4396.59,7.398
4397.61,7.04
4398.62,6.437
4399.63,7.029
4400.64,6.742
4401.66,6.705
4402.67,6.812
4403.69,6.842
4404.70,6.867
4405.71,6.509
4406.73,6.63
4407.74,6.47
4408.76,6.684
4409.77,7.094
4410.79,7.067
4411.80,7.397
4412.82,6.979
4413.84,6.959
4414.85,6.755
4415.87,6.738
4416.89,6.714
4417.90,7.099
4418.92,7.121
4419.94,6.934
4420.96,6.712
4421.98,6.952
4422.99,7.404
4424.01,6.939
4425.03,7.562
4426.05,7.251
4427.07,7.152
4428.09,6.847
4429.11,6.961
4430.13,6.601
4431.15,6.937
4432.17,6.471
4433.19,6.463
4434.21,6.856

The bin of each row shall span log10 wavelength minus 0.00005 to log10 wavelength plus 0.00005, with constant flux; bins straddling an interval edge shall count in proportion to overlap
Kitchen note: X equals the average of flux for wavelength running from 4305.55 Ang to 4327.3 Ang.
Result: 7.2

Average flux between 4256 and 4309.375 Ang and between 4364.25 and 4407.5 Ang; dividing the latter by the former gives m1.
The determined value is 1.0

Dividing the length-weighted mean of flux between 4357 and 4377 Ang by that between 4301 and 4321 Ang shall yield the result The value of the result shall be 0.92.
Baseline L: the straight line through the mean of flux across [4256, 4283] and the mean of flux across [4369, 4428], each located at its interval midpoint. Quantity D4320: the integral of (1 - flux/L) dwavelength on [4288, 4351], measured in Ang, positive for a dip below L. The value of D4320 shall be -1.6 Ang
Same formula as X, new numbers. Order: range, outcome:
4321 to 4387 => 6.92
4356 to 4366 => 6.62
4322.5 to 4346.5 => 7.02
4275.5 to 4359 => 7.02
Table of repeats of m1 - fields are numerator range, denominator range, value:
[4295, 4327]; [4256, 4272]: 1.05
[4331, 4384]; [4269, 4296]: 1.00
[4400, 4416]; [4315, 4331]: 0.97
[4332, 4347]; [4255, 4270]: 1.01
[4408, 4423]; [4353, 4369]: 1.04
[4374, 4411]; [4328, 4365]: 1.02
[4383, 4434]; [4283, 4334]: 0.98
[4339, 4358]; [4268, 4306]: 0.99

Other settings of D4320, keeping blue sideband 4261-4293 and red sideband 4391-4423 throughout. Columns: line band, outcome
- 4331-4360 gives -0.01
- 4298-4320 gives -1.15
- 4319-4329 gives -0.46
